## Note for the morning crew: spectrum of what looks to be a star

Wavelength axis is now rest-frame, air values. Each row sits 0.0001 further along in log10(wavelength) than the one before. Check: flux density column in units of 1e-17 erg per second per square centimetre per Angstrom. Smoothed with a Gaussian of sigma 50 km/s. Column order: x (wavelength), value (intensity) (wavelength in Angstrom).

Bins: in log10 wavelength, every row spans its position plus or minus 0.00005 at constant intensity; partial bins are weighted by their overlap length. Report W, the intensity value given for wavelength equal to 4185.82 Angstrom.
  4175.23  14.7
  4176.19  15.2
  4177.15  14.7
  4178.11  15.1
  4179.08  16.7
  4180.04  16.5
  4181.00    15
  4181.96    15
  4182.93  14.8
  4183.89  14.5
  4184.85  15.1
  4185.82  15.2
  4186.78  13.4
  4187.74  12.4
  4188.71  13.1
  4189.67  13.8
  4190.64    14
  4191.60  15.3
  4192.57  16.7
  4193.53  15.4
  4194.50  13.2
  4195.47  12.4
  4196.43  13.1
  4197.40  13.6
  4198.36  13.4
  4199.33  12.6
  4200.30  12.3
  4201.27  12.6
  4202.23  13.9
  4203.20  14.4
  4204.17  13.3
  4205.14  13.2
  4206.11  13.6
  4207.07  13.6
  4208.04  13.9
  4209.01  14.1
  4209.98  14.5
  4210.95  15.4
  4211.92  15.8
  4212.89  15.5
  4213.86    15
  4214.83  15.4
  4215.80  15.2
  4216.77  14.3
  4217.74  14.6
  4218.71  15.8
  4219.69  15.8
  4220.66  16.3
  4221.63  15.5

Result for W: 15.2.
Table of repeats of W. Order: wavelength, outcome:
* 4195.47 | 12.4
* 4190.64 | 14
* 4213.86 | 15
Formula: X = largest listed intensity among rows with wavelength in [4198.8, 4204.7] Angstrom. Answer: 14.4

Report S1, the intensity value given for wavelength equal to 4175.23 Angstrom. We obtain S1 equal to 14.7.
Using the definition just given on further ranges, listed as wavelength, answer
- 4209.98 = 14.5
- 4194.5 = 13.2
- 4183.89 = 14.5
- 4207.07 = 13.6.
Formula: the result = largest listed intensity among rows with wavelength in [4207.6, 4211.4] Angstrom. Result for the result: 15.4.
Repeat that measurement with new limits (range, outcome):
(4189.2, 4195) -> 16.7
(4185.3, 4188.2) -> 15.2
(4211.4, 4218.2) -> 15.8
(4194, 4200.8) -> 13.6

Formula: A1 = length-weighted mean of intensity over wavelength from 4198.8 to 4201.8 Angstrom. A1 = 12.5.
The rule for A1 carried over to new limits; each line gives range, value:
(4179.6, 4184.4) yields 15.2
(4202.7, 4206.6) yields 13.6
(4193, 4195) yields 14.3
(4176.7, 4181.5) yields 15.6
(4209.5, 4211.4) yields 14.9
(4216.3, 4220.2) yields 15.1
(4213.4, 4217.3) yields 15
